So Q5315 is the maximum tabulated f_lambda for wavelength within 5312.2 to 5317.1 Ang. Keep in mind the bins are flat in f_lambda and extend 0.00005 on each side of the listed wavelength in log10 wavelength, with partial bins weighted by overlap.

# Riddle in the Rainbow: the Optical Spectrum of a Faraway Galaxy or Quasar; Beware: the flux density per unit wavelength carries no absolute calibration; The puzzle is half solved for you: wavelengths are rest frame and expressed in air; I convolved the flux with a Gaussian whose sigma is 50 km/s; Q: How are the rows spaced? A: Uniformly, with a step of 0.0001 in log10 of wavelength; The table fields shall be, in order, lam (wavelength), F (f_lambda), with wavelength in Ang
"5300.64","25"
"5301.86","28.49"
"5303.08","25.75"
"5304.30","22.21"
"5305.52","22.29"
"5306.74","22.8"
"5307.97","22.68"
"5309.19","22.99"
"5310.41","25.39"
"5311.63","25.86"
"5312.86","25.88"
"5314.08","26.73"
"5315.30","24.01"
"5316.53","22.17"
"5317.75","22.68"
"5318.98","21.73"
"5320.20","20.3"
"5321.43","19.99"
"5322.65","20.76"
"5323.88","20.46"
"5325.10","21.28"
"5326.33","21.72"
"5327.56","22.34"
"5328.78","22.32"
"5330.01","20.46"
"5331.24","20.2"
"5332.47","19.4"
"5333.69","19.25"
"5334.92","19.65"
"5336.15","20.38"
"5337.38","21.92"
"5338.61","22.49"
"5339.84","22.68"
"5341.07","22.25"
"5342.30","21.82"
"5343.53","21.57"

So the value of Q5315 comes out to 26.73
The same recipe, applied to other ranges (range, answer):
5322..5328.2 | 22.34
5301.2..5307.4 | 28.49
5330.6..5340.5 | 22.68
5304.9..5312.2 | 25.86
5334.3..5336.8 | 20.38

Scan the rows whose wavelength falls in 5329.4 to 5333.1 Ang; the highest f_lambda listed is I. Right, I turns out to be 20.46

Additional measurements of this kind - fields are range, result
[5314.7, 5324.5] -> 24.01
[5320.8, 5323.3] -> 20.76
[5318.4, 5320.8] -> 21.73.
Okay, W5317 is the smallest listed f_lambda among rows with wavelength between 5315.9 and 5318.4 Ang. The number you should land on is 22.17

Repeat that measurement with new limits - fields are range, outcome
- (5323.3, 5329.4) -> 20.46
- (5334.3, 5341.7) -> 19.65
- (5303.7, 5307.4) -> 22.21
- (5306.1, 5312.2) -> 22.68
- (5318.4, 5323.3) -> 19.99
